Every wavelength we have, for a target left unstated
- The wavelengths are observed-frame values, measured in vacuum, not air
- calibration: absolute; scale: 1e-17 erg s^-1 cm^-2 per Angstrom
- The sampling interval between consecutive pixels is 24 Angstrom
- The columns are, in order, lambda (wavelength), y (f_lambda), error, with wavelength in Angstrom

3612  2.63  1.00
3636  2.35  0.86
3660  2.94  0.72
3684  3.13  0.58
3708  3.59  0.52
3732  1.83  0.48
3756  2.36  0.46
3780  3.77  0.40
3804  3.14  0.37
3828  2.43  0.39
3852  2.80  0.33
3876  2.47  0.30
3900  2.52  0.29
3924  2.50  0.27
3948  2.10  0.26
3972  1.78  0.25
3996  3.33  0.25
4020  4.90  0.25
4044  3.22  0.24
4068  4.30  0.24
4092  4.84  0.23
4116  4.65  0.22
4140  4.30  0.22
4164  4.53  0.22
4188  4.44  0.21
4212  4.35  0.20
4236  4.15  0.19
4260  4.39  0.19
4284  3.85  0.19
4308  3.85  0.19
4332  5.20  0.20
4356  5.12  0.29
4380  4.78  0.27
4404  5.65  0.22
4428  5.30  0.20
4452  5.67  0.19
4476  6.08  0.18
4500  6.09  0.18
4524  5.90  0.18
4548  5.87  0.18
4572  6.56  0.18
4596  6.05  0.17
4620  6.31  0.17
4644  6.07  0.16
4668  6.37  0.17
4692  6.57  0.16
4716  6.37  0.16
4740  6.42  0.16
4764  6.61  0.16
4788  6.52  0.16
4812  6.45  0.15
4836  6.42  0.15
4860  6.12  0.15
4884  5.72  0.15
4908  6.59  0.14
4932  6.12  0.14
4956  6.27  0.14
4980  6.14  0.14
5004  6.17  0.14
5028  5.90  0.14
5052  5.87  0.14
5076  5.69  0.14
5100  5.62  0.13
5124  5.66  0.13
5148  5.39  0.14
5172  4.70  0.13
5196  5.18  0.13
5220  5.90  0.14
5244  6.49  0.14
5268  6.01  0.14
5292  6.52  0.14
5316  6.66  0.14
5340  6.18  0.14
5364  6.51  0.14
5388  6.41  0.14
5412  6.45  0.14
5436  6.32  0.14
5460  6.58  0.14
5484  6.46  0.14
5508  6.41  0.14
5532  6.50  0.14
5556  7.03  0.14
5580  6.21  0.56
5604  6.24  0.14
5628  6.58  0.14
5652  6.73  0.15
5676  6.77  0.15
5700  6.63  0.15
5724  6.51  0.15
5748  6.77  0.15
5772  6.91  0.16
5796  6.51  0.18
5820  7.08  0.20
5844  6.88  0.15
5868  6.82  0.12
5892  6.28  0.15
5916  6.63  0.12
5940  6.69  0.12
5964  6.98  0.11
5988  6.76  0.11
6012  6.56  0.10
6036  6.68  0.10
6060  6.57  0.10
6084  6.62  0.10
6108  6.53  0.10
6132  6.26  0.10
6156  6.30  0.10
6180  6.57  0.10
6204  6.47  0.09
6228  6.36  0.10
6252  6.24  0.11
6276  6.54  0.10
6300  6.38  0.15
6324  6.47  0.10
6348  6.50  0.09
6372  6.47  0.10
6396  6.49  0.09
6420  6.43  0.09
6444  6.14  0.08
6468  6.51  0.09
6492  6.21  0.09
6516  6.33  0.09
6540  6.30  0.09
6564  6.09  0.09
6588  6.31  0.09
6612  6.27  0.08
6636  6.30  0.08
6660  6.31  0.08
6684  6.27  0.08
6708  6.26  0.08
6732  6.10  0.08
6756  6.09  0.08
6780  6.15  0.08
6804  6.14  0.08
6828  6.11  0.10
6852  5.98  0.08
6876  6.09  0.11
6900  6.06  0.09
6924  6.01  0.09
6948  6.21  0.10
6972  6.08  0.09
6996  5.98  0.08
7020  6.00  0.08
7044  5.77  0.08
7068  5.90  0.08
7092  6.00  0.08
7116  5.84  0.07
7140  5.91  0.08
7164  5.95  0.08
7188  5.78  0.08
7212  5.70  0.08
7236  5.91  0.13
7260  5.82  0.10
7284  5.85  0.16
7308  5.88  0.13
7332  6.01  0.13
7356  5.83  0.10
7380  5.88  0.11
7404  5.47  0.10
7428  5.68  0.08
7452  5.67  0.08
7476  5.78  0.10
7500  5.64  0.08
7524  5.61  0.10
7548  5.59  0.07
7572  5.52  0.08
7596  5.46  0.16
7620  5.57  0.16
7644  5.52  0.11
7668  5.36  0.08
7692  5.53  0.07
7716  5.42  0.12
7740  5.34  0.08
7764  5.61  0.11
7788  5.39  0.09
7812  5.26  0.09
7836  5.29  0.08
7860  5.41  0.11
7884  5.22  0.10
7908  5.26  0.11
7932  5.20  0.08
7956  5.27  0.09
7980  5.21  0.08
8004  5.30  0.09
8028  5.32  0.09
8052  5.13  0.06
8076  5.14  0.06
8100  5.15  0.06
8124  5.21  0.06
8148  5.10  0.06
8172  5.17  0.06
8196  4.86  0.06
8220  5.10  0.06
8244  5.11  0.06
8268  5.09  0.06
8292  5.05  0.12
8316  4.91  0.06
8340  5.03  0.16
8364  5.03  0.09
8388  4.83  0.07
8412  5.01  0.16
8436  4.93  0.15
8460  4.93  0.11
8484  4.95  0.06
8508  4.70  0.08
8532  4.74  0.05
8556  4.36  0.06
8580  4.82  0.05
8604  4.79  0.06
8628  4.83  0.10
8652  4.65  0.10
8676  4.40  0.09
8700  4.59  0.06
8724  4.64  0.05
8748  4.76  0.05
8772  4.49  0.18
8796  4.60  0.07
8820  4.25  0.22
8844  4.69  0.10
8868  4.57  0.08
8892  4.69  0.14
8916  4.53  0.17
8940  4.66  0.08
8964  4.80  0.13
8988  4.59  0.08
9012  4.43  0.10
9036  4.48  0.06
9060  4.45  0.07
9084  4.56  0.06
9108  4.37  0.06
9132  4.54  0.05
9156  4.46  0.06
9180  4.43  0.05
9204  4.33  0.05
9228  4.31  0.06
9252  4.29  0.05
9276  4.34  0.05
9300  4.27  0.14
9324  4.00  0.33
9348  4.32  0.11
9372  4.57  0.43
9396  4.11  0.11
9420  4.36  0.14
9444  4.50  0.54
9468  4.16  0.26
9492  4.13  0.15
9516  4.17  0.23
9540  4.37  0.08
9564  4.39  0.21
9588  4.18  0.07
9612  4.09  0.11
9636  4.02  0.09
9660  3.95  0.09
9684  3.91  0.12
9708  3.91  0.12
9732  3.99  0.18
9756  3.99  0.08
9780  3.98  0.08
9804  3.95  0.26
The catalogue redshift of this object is 0.000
